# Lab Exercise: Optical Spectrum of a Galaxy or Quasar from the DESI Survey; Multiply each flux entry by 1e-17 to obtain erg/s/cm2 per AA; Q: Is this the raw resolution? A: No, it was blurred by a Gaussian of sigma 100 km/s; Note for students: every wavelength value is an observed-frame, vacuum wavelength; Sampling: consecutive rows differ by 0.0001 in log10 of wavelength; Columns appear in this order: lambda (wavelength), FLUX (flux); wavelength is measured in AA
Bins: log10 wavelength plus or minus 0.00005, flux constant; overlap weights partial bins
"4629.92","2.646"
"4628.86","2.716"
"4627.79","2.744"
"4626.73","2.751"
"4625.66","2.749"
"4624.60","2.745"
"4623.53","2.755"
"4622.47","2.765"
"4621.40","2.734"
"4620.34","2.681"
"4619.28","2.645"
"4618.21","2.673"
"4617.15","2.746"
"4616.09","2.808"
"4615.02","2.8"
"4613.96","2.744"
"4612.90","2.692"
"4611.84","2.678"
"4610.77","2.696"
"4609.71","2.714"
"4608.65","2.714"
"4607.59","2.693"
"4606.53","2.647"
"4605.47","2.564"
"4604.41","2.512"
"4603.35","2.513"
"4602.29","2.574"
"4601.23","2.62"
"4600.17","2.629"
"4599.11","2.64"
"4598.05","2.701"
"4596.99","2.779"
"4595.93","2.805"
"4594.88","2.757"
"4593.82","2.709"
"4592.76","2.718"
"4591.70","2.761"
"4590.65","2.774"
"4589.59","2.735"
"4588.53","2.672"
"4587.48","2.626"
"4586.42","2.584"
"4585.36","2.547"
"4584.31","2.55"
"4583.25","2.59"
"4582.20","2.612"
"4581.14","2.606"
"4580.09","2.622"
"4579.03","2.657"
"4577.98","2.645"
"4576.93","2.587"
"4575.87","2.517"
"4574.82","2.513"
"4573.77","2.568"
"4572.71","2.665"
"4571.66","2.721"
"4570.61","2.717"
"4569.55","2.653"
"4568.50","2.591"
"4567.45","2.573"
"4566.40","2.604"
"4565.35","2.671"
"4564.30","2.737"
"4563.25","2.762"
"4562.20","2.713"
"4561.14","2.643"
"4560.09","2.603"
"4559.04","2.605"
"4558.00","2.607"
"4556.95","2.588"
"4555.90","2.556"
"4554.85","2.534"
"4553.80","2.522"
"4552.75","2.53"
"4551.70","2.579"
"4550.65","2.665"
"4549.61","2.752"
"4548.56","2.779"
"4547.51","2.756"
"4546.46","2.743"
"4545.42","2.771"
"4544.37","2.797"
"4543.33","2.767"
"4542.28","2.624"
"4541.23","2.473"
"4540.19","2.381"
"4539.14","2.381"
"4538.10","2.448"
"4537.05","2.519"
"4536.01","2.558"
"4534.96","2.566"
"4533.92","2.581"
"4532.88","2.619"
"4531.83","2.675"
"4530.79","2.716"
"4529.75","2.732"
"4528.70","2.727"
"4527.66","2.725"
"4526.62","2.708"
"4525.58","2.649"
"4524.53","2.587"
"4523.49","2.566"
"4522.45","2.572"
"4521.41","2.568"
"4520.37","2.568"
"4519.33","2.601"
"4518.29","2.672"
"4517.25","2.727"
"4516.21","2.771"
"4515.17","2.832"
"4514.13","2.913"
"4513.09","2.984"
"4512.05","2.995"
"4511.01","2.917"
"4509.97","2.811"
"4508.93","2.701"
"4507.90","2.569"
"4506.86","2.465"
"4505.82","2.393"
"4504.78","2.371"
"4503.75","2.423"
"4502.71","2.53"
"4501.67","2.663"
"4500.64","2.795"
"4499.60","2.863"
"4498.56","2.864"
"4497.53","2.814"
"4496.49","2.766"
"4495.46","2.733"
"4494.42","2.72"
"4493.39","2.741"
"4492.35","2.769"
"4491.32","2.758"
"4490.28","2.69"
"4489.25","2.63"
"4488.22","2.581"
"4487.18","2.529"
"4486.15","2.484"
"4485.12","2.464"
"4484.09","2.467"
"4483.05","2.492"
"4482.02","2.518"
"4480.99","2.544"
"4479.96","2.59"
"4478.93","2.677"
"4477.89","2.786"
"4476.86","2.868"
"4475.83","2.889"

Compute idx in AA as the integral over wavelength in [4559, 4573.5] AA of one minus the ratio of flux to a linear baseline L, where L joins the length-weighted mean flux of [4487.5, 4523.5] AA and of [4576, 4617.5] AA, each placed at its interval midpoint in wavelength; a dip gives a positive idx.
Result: 0.1 AA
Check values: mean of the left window 2.7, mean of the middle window 2.66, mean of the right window 2.67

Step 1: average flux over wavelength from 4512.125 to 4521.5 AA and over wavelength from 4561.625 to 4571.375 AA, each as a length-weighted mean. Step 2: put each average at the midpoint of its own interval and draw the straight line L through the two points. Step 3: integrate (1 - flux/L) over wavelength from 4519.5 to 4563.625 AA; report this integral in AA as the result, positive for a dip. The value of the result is 1.45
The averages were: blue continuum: 2.76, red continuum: 2.67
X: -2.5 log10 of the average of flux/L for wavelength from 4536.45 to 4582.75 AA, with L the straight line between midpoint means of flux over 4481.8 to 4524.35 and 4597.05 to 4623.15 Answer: 0.02 mag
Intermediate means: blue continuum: 2.67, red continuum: 2.68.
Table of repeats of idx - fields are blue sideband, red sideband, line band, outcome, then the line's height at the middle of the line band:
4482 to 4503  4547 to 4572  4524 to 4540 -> 0.3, 2.65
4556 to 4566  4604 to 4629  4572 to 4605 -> 0.5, 2.68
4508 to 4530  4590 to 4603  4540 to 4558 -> 0.5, 2.72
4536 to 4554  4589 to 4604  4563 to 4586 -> 0.3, 2.66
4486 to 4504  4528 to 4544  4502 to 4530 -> -0.3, 2.64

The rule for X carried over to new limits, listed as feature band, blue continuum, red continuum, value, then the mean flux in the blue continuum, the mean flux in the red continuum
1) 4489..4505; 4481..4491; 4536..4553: -0.06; 2.54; 2.62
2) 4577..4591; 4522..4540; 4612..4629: 0.02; 2.6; 2.73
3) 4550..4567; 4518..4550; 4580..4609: 0.01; 2.63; 2.65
